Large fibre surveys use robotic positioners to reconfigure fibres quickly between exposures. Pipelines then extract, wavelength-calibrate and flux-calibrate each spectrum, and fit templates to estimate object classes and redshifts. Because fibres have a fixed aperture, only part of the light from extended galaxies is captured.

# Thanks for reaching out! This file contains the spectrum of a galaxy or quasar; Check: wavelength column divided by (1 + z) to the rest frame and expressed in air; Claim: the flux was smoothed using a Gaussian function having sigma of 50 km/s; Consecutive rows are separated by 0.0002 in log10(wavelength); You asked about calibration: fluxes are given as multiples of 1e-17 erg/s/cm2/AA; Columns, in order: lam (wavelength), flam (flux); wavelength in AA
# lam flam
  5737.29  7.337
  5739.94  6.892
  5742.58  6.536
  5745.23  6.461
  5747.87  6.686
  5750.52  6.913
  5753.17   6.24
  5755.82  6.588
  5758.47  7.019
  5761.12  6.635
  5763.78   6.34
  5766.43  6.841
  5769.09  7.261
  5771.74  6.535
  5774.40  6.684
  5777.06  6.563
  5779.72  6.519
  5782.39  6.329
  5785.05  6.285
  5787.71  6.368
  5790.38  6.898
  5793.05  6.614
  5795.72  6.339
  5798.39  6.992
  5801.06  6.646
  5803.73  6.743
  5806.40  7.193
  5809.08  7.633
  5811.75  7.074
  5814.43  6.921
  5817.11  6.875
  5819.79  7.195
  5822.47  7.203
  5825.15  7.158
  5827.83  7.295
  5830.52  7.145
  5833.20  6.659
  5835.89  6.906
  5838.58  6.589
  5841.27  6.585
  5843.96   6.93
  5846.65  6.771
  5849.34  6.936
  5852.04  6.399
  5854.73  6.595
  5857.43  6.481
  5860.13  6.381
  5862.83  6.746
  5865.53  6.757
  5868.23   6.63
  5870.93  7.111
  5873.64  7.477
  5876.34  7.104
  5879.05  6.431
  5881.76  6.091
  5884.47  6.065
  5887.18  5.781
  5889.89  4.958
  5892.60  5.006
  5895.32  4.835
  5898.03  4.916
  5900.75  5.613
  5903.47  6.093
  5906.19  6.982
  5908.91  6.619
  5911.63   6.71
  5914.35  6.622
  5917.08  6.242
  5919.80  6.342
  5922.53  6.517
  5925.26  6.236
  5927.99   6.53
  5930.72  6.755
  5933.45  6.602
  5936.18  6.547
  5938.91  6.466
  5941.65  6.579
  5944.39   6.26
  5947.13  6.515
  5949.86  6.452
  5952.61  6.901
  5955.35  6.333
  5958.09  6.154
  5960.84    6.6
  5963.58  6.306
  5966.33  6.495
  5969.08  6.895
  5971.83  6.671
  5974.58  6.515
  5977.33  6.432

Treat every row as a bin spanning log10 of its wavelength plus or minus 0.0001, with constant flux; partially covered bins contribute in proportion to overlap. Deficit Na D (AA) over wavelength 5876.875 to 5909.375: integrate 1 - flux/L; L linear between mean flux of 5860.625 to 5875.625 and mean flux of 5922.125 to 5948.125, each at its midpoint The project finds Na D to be 4.7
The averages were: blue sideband 6.92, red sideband 6.5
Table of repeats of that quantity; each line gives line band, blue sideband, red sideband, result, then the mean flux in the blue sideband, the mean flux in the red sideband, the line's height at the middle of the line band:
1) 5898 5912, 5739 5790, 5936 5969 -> 0.60 AA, 6.62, 6.48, 6.52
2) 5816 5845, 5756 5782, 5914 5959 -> -1.52 AA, 6.69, 6.47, 6.61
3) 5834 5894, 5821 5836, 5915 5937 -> 3.27 AA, 7.08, 6.47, 6.86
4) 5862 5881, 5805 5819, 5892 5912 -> -1.81 AA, 7.14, 5.84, 6.28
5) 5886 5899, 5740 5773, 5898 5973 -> 2.82 AA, 6.68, 6.45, 6.51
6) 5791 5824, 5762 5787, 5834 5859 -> -1.59 AA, 6.59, 6.68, 6.63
